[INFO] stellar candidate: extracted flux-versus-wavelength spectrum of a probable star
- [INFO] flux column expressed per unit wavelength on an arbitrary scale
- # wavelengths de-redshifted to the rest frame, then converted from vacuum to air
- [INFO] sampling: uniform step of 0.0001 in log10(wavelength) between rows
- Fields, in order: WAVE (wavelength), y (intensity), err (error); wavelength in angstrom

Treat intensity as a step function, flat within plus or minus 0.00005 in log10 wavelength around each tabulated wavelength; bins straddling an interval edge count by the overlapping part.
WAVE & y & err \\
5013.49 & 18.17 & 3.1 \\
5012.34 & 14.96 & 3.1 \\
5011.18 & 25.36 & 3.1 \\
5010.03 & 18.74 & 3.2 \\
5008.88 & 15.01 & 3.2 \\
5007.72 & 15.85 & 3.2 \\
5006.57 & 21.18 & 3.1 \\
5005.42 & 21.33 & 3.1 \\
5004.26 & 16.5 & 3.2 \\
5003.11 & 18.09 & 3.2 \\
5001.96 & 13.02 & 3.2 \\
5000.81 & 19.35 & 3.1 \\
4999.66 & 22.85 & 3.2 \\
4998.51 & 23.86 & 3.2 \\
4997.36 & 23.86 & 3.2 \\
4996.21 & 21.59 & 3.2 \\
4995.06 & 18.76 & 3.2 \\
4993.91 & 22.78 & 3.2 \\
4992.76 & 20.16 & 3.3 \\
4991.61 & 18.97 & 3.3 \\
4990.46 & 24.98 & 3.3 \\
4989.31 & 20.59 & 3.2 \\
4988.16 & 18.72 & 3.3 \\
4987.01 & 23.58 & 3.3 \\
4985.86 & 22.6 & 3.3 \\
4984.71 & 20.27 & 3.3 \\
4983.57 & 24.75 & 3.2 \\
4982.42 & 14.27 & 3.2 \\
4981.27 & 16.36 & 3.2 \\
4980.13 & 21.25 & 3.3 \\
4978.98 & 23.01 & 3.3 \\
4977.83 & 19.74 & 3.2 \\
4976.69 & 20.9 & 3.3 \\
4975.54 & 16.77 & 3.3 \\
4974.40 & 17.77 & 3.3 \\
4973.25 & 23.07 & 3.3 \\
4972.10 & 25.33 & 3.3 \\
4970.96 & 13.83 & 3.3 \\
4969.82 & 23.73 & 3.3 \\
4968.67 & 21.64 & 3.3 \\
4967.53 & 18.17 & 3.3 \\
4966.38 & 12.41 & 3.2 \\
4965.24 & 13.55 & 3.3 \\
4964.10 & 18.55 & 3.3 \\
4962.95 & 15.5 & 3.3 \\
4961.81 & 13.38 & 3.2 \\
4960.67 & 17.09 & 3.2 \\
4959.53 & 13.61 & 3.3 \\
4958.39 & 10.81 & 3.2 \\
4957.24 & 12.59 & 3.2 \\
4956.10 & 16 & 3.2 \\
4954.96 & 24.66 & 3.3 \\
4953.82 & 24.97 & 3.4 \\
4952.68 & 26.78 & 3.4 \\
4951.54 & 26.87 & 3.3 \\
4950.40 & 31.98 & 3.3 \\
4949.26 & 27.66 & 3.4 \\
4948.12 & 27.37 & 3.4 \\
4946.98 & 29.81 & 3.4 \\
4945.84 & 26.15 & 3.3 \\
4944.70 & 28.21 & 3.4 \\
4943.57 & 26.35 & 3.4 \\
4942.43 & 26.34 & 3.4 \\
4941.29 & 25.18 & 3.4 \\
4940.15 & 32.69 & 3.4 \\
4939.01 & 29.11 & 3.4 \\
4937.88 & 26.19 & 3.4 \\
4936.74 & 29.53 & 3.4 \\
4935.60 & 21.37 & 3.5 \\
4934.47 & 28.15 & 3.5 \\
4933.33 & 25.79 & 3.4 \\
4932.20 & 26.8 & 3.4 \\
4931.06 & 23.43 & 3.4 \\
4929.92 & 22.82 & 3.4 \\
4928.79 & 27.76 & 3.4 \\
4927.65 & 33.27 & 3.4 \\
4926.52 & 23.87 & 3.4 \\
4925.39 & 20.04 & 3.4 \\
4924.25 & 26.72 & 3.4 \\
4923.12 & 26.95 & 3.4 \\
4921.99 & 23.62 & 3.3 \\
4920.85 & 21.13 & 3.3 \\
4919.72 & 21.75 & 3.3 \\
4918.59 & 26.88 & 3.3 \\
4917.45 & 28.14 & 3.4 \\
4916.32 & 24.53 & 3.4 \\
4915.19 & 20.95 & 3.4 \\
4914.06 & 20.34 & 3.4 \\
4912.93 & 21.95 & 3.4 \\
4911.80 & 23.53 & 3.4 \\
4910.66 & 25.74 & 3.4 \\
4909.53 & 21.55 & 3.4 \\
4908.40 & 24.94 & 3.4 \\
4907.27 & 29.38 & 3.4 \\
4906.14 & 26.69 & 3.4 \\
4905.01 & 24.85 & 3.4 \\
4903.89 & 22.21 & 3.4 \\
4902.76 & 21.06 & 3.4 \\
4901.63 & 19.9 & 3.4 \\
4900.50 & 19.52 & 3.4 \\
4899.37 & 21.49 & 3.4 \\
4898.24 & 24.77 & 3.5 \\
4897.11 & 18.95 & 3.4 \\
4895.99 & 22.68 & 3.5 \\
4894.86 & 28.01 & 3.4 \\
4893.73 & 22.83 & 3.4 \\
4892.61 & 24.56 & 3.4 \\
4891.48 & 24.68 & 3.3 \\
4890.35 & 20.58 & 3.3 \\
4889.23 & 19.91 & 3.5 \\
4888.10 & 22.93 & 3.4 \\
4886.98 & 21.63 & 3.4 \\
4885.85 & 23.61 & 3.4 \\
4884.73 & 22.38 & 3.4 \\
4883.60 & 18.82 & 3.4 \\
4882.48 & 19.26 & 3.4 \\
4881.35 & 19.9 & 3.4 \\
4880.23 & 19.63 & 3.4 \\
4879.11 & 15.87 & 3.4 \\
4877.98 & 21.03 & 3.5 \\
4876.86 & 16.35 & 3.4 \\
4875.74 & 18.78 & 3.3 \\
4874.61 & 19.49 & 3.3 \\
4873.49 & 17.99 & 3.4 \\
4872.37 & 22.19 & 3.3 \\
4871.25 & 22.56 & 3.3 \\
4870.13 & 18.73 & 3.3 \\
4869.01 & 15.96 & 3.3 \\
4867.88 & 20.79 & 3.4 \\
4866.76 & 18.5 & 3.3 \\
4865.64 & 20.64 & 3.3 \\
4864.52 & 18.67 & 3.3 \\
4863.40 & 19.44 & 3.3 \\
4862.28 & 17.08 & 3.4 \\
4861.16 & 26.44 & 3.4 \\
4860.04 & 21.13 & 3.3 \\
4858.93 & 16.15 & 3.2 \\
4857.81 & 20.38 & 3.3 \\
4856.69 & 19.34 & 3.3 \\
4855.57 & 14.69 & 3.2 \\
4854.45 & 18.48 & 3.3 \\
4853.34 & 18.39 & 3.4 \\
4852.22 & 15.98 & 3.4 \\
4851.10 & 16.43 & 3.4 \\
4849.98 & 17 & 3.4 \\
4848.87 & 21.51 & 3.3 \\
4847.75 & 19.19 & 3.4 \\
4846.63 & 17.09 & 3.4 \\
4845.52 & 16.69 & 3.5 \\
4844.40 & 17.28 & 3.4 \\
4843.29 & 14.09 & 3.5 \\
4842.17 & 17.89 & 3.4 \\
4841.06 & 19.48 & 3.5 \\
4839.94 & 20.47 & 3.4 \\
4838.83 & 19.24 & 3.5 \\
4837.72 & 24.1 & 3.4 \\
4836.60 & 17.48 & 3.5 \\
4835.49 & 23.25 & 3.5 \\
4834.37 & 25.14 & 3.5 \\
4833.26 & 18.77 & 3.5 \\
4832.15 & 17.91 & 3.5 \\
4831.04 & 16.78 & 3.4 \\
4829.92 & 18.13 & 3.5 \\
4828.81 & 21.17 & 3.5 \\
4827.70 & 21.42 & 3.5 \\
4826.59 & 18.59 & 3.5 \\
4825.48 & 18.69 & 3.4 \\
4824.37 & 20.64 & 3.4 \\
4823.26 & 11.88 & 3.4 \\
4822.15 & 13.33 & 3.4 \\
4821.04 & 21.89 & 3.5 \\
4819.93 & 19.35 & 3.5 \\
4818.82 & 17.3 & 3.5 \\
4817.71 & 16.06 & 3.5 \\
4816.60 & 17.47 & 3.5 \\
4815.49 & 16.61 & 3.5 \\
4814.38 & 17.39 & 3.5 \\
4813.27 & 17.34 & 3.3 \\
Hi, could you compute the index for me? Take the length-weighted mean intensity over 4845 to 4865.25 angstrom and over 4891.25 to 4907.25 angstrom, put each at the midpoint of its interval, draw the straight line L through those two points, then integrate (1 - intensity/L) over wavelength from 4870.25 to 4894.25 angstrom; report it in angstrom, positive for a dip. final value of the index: 0.9 angstrom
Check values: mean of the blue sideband 18.6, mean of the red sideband 23.2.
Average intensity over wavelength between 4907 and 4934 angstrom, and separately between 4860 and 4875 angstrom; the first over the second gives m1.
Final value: 1.2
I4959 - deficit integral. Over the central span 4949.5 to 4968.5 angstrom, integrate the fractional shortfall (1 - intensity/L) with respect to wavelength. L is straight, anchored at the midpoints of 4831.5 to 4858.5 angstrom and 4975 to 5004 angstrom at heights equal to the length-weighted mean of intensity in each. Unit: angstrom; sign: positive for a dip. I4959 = 1.2 angstrom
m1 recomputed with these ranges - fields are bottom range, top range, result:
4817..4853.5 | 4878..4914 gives 1.20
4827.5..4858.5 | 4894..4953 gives 1.34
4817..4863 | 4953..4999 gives 1.04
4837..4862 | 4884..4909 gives 1.23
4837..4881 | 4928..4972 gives 1.21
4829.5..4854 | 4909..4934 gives 1.30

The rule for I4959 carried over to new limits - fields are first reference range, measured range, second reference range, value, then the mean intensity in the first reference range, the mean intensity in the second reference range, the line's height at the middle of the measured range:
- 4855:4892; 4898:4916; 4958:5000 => -3.0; 19.9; 19.5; 19.7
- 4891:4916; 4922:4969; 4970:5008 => -3.4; 23.2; 20.3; 21.8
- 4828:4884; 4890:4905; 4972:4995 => -2.3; 19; 20.6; 19.6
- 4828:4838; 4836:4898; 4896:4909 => 5.5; 20.2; 23.1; 21.6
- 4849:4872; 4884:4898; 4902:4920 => -0.5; 18.9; 24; 22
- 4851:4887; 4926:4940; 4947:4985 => -4.9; 19.3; 20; 19.7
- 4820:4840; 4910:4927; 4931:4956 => 1.0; 19.4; 26.9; 25.3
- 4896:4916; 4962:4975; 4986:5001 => 2.1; 22.8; 21.6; 22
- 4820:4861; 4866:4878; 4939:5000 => 0.1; 18.7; 21.4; 19.4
